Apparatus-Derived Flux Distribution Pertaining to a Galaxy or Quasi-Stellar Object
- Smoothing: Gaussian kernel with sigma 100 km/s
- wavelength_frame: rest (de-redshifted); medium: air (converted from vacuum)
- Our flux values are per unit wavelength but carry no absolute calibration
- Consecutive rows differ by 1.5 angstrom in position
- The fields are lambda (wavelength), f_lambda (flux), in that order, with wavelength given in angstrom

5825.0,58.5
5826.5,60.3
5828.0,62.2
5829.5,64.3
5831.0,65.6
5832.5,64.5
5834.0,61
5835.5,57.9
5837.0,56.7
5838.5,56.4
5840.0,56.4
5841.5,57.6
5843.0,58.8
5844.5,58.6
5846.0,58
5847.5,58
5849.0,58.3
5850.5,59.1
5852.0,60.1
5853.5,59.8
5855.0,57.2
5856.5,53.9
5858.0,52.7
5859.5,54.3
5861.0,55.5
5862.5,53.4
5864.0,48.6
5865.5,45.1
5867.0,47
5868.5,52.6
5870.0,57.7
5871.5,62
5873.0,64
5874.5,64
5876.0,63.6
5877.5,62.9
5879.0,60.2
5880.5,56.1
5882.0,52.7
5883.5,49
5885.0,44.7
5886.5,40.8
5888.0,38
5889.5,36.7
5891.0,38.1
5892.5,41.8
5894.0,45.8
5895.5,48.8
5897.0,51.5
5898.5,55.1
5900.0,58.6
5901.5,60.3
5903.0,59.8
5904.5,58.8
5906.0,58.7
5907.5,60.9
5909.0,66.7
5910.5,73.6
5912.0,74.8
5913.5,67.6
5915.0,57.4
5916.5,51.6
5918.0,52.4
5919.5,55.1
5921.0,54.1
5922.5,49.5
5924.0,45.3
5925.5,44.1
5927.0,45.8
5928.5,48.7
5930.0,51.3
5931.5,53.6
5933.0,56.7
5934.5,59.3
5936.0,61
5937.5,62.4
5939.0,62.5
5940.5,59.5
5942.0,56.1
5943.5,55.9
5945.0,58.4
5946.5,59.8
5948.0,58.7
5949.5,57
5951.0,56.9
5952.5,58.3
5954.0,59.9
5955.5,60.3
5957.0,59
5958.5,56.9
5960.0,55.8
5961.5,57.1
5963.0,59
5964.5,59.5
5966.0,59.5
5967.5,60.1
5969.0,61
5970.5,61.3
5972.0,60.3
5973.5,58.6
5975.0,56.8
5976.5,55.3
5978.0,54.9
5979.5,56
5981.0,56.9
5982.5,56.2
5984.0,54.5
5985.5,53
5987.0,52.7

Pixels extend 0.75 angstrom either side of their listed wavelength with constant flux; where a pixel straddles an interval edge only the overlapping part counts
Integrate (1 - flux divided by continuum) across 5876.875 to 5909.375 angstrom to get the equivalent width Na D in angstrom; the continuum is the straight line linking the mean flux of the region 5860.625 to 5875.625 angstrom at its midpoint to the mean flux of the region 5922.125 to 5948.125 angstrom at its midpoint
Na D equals 1.9 angstrom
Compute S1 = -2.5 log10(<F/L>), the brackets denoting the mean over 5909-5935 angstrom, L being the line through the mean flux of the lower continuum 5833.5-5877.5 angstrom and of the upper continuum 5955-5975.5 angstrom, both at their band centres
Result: 0.05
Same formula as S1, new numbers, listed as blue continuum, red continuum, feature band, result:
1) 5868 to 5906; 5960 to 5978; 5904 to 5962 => -0.03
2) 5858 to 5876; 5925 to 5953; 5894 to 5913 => -0.08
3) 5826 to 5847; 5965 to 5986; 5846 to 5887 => 0.07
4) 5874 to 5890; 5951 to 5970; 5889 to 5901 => 0.12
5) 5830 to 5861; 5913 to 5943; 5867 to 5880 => -0.06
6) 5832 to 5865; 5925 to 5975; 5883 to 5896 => 0.32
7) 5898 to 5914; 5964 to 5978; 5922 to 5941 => 0.15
